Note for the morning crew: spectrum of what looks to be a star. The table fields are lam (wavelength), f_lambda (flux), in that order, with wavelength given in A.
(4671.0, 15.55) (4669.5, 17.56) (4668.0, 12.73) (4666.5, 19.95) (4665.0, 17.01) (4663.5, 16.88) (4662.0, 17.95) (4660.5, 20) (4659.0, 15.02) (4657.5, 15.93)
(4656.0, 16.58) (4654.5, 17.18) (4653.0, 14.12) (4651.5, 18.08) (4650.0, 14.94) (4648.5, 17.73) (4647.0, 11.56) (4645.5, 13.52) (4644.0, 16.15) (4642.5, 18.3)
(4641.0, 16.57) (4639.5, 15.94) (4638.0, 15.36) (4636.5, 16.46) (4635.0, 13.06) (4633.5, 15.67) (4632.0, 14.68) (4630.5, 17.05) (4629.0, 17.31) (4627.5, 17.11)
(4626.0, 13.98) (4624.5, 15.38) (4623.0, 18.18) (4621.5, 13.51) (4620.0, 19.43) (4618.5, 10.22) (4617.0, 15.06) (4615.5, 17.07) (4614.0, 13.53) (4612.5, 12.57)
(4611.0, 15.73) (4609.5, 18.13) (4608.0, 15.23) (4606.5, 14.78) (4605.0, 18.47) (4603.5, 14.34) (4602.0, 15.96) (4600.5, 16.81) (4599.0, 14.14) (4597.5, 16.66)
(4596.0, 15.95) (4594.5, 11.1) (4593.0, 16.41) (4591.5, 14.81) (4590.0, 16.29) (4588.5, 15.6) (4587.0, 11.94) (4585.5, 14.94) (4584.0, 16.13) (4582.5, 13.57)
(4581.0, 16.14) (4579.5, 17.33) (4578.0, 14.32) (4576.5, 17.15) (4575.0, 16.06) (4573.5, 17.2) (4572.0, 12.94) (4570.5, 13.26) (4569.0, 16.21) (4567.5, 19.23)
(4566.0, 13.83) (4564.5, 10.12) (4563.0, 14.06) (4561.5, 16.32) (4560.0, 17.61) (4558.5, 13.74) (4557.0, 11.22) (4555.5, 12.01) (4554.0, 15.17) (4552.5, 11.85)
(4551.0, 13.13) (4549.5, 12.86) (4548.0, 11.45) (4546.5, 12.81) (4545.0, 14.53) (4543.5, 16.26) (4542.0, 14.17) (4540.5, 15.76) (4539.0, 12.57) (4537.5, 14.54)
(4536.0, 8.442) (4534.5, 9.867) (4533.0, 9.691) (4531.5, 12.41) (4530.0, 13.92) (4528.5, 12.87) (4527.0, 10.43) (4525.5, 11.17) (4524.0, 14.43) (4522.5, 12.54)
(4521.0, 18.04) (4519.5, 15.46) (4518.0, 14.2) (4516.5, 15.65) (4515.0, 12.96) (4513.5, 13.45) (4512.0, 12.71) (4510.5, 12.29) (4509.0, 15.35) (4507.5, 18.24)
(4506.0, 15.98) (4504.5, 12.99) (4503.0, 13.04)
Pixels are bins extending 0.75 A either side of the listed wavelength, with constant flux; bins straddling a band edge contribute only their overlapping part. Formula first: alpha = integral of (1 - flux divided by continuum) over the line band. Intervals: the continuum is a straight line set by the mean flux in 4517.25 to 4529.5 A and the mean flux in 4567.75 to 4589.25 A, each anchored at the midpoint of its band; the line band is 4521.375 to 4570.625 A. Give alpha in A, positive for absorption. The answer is 3.5 A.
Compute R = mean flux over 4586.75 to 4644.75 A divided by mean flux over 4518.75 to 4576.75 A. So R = 1.13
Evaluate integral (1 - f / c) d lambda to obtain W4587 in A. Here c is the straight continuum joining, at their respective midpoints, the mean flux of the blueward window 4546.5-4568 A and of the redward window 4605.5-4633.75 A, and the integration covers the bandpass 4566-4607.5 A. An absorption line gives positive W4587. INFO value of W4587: -2.6 A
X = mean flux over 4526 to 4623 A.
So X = 14.4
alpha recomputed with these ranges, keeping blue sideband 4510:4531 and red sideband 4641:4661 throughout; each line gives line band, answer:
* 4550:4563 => 0.36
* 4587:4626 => -0.28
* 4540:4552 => 0.23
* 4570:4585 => -0.79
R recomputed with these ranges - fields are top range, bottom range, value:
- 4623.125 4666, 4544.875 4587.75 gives 1.12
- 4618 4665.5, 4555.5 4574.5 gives 1.10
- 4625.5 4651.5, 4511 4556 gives 1.19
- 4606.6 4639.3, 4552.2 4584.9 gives 1.04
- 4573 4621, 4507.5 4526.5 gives 1.09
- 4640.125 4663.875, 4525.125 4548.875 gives 1.29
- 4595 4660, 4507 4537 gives 1.19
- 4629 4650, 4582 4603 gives 1.04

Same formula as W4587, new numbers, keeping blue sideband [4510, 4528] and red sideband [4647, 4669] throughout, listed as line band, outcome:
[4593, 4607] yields -0.1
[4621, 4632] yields -0.1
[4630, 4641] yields 0.4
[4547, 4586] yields 0.3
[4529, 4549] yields 1.8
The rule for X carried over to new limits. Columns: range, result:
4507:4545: 13.5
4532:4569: 13.4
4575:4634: 15.5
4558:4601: 15.2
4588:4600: 15.1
